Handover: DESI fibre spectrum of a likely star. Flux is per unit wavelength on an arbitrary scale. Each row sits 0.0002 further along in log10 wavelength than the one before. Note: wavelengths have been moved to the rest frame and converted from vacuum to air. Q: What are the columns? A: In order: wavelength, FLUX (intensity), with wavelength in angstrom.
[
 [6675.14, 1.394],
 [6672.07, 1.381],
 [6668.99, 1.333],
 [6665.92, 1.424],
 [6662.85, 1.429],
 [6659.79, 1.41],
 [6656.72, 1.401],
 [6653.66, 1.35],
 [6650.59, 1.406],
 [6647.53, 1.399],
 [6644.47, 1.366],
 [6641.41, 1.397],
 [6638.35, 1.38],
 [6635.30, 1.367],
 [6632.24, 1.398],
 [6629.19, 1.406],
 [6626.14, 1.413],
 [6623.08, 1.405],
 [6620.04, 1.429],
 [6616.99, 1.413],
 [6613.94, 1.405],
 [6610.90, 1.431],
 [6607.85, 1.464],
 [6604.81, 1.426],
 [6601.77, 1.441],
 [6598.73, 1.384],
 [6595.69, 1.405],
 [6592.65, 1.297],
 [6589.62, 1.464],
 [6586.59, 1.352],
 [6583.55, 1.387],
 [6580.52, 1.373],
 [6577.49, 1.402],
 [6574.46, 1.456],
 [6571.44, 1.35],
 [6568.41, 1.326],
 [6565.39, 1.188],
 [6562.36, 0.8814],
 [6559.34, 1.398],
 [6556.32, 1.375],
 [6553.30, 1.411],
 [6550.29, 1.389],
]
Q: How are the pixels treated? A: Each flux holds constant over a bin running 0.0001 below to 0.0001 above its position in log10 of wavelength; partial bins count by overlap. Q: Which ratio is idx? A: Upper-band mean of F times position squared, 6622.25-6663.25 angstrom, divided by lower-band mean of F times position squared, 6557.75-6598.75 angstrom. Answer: 1.1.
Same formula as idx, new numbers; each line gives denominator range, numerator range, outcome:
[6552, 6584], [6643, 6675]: 1.08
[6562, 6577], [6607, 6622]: 1.13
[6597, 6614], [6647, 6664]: 1.00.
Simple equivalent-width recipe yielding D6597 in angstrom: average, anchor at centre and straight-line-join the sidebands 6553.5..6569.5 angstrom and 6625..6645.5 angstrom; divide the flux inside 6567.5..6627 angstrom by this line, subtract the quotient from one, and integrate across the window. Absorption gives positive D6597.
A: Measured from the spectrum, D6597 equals -3.9 angstrom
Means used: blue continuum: 1.25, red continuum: 1.39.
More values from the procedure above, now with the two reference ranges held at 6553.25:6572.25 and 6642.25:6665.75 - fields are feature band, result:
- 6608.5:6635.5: -1.2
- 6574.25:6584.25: -0.9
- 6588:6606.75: -1.3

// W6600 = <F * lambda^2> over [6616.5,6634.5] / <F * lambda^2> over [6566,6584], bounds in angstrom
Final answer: 1.04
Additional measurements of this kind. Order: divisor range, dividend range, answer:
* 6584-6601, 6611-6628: 1.03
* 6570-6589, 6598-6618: 1.03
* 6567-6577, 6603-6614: 1.05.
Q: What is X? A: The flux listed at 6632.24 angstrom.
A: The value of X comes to 1.398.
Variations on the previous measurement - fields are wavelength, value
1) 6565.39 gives 1.188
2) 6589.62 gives 1.464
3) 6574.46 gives 1.456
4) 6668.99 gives 1.333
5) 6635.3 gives 1.367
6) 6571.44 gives 1.35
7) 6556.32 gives 1.375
